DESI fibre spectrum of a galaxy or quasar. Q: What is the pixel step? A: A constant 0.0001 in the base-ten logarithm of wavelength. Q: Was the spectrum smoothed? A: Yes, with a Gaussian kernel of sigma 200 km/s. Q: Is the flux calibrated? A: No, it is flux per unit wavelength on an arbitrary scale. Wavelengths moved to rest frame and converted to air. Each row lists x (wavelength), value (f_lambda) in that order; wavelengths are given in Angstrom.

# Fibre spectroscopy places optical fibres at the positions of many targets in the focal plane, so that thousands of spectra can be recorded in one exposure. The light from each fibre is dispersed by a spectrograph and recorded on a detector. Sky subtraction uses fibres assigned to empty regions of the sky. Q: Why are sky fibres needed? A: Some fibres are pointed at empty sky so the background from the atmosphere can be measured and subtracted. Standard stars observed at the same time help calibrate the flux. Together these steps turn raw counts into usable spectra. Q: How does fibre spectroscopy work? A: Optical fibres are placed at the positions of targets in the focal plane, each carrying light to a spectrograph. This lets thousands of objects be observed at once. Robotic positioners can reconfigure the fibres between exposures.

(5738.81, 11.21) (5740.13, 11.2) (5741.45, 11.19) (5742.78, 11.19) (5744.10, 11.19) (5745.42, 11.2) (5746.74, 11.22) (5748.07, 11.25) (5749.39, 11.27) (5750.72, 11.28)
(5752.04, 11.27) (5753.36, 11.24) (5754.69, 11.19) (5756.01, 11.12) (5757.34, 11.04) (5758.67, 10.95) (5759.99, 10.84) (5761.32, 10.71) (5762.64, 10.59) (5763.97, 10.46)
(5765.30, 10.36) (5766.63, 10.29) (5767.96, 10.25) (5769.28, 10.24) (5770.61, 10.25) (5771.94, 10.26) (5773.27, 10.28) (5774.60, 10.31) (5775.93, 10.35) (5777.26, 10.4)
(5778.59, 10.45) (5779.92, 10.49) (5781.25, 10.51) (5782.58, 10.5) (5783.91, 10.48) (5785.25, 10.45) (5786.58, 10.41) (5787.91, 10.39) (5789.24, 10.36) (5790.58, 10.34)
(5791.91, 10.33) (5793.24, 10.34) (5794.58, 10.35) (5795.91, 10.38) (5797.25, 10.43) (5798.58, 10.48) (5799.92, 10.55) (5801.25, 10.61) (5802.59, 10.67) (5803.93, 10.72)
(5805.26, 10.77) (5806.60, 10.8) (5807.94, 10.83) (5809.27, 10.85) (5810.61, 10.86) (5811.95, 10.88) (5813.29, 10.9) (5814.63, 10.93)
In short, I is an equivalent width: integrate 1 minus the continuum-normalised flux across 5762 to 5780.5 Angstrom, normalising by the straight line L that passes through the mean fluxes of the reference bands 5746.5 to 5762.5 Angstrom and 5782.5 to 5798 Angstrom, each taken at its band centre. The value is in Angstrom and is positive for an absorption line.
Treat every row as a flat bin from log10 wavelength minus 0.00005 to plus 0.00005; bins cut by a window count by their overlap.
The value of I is 0.7 Angstrom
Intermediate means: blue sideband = 11.1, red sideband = 10.4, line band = 10.4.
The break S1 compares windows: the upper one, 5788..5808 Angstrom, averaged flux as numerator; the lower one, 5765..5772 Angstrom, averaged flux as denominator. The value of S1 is 1.02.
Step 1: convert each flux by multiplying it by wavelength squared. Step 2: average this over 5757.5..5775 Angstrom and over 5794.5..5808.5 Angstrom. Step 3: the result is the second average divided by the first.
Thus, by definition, 1.03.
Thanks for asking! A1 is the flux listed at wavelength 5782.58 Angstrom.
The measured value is 10.5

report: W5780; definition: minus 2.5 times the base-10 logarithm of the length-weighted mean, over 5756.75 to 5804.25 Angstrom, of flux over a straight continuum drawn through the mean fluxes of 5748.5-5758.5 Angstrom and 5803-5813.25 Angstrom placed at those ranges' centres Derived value 0.05 mag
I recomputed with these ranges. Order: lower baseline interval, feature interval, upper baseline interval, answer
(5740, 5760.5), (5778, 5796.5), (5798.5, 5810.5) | 0.8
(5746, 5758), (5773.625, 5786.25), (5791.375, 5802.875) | 0.4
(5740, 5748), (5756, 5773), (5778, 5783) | 0.4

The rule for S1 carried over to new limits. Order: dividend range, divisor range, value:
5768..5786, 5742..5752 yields 0.92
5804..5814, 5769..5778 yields 1.05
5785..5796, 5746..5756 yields 0.92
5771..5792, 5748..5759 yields 0.93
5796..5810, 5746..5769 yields 0.98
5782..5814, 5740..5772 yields 0.97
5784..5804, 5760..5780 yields 1.01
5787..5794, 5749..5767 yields 0.95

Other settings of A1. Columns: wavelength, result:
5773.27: 10.28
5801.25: 10.61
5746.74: 11.22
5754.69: 11.19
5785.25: 10.45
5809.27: 10.85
